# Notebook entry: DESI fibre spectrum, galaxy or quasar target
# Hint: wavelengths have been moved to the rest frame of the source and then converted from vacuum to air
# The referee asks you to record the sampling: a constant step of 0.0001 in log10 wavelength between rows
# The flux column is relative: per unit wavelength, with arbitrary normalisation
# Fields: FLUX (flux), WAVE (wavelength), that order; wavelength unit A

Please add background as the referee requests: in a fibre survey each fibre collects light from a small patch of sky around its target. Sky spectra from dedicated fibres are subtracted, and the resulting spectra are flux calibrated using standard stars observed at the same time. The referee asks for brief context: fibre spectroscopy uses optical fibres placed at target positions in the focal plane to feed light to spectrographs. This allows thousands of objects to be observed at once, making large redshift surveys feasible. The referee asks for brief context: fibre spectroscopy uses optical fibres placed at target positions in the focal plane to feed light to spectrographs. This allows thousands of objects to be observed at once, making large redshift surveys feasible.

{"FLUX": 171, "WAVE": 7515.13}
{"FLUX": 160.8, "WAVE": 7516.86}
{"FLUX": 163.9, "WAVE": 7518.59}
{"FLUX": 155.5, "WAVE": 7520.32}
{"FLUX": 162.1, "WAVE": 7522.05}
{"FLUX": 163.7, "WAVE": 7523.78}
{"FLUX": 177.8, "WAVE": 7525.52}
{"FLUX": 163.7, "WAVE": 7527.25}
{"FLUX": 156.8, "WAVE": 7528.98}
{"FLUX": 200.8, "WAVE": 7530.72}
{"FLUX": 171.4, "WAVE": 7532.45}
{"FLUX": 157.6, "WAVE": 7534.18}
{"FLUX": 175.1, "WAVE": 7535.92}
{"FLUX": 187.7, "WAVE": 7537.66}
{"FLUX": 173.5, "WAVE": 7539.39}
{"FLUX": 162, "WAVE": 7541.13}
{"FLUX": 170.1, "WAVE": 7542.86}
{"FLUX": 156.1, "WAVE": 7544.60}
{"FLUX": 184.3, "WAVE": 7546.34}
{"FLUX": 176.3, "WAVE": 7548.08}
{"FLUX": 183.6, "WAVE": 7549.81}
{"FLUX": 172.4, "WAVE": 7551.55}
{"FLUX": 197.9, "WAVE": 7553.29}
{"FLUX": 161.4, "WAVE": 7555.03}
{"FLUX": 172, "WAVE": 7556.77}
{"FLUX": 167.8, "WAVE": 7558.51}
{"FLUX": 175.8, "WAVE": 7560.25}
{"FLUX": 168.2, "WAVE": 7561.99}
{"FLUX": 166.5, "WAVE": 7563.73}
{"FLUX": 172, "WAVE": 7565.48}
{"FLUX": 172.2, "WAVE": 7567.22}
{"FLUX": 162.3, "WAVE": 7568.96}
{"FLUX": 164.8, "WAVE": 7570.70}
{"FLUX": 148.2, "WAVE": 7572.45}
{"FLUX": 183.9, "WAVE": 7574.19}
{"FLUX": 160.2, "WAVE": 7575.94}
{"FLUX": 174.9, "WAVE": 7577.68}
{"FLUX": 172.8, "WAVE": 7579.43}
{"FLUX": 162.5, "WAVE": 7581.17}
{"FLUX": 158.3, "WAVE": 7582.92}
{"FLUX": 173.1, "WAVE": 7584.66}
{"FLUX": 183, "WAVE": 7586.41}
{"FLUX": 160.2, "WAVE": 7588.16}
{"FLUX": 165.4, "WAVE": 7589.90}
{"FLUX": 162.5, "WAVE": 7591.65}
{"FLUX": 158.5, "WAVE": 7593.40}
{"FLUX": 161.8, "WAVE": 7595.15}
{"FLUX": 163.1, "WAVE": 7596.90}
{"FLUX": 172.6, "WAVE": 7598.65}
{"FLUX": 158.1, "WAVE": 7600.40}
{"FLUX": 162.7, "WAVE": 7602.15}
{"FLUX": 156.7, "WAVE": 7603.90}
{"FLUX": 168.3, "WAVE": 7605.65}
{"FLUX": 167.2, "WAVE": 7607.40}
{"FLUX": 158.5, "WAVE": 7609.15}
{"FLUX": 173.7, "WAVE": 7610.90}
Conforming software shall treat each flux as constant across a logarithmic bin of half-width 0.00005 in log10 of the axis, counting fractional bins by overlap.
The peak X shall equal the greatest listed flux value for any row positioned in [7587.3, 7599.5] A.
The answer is 172.6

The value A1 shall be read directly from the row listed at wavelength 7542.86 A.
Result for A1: 170.1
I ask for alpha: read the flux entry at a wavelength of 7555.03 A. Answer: 161.4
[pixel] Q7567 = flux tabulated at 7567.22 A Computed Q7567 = 172.2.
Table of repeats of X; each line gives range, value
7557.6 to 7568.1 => 175.8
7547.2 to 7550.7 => 183.6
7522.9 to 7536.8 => 200.8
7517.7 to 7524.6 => 163.9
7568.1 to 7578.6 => 183.9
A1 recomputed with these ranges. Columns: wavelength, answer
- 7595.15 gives 161.8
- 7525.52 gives 177.8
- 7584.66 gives 173.1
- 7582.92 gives 158.3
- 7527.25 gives 163.7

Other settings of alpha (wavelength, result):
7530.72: 200.8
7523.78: 163.7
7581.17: 162.5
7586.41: 183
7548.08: 176.3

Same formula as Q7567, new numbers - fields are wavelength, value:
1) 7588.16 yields 160.2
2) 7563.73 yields 166.5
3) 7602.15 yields 162.7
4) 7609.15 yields 158.5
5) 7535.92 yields 175.1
